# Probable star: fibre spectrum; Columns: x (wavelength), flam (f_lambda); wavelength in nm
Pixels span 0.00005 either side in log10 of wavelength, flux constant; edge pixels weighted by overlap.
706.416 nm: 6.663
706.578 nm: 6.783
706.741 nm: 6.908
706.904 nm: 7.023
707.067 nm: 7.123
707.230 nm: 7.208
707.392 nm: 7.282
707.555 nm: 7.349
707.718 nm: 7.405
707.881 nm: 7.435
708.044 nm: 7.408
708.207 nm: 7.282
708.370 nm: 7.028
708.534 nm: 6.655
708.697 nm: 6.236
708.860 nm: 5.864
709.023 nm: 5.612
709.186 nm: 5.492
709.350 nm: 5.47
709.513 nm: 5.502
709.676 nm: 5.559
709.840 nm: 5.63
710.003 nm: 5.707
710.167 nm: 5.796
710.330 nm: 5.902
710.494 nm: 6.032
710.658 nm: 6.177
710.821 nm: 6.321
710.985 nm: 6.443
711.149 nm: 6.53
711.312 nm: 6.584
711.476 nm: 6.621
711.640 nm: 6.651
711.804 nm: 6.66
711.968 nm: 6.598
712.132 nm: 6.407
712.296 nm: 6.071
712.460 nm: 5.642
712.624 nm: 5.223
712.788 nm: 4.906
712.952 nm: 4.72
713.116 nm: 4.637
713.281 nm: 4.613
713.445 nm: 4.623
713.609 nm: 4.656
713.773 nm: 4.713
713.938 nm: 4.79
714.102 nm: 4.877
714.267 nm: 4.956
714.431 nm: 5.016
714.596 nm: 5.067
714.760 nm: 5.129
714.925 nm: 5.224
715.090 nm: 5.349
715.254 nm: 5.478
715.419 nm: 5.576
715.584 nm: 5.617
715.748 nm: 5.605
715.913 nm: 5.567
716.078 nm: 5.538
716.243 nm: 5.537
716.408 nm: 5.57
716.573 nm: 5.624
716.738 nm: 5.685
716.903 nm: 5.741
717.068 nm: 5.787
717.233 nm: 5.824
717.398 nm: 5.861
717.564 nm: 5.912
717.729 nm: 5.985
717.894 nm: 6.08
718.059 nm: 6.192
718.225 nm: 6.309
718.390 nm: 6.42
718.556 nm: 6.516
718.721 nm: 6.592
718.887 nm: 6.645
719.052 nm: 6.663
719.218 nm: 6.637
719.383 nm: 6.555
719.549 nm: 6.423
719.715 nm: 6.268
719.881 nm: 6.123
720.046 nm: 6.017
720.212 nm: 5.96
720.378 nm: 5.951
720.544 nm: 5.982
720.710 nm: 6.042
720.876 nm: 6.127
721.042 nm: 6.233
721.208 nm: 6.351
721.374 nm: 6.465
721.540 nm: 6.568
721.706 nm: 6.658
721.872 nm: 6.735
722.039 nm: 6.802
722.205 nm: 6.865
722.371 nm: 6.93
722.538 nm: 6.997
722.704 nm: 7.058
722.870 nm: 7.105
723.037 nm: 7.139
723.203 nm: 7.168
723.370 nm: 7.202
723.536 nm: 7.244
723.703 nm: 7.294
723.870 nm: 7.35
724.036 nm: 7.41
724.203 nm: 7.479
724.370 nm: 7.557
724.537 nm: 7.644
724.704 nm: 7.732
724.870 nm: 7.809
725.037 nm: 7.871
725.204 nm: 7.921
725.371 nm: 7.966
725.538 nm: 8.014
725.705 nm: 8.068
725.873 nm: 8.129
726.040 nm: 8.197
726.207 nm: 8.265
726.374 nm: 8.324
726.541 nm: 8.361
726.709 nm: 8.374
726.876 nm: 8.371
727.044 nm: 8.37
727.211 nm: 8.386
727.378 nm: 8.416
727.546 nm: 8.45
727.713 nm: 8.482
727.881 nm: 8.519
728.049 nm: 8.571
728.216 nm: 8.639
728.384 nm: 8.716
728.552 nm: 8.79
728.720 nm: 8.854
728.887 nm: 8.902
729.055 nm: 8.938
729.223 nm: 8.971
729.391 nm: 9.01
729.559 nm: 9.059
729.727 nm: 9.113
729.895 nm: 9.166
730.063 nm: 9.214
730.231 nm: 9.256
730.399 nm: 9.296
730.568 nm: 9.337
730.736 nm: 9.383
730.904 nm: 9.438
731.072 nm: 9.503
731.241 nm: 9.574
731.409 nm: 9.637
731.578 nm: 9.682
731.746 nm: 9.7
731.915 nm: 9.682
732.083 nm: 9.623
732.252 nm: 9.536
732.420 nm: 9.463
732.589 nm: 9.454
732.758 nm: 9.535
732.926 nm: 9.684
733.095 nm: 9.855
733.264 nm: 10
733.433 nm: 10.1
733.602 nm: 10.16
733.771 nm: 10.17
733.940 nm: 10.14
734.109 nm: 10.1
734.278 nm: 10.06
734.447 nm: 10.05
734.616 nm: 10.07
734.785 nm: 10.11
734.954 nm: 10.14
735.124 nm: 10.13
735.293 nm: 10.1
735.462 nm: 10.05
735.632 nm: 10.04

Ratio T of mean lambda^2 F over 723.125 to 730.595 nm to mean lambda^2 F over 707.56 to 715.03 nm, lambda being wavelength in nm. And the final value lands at 1.5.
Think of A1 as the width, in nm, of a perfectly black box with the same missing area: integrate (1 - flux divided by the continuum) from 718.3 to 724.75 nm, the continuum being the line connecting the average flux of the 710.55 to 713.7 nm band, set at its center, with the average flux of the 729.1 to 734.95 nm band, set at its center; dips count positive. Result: 0.74 nm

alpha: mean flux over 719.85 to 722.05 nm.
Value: 6.27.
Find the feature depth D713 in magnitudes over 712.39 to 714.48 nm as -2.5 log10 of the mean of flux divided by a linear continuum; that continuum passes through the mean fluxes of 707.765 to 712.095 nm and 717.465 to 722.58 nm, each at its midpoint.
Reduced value 0.28 mag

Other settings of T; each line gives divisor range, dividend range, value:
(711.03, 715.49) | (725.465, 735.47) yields 1.77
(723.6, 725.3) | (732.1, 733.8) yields 1.32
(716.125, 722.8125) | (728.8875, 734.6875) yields 1.58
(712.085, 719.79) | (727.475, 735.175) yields 1.75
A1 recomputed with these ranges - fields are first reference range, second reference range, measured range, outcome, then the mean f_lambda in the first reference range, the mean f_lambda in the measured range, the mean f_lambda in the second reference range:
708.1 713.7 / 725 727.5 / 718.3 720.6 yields 0.266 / 5.88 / 6.34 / 8.21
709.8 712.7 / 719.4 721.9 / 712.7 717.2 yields 0.721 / 6.18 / 5.22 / 6.26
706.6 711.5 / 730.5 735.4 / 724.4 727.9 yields 0.276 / 6.45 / 8.16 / 9.81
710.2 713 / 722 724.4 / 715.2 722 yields 0.664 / 6.1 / 6.09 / 7.17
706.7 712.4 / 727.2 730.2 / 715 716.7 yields 0.395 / 6.45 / 5.55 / 8.81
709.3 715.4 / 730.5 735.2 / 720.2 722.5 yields 0.310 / 5.57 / 6.43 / 9.8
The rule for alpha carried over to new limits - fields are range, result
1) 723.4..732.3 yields 8.59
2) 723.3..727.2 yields 7.88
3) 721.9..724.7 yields 7.21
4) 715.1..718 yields 5.7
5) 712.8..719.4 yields 5.58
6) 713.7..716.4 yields 5.26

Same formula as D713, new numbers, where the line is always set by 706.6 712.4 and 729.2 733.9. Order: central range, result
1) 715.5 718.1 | 0.28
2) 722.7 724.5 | 0.16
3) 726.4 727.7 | 0.06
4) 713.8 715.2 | 0.38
